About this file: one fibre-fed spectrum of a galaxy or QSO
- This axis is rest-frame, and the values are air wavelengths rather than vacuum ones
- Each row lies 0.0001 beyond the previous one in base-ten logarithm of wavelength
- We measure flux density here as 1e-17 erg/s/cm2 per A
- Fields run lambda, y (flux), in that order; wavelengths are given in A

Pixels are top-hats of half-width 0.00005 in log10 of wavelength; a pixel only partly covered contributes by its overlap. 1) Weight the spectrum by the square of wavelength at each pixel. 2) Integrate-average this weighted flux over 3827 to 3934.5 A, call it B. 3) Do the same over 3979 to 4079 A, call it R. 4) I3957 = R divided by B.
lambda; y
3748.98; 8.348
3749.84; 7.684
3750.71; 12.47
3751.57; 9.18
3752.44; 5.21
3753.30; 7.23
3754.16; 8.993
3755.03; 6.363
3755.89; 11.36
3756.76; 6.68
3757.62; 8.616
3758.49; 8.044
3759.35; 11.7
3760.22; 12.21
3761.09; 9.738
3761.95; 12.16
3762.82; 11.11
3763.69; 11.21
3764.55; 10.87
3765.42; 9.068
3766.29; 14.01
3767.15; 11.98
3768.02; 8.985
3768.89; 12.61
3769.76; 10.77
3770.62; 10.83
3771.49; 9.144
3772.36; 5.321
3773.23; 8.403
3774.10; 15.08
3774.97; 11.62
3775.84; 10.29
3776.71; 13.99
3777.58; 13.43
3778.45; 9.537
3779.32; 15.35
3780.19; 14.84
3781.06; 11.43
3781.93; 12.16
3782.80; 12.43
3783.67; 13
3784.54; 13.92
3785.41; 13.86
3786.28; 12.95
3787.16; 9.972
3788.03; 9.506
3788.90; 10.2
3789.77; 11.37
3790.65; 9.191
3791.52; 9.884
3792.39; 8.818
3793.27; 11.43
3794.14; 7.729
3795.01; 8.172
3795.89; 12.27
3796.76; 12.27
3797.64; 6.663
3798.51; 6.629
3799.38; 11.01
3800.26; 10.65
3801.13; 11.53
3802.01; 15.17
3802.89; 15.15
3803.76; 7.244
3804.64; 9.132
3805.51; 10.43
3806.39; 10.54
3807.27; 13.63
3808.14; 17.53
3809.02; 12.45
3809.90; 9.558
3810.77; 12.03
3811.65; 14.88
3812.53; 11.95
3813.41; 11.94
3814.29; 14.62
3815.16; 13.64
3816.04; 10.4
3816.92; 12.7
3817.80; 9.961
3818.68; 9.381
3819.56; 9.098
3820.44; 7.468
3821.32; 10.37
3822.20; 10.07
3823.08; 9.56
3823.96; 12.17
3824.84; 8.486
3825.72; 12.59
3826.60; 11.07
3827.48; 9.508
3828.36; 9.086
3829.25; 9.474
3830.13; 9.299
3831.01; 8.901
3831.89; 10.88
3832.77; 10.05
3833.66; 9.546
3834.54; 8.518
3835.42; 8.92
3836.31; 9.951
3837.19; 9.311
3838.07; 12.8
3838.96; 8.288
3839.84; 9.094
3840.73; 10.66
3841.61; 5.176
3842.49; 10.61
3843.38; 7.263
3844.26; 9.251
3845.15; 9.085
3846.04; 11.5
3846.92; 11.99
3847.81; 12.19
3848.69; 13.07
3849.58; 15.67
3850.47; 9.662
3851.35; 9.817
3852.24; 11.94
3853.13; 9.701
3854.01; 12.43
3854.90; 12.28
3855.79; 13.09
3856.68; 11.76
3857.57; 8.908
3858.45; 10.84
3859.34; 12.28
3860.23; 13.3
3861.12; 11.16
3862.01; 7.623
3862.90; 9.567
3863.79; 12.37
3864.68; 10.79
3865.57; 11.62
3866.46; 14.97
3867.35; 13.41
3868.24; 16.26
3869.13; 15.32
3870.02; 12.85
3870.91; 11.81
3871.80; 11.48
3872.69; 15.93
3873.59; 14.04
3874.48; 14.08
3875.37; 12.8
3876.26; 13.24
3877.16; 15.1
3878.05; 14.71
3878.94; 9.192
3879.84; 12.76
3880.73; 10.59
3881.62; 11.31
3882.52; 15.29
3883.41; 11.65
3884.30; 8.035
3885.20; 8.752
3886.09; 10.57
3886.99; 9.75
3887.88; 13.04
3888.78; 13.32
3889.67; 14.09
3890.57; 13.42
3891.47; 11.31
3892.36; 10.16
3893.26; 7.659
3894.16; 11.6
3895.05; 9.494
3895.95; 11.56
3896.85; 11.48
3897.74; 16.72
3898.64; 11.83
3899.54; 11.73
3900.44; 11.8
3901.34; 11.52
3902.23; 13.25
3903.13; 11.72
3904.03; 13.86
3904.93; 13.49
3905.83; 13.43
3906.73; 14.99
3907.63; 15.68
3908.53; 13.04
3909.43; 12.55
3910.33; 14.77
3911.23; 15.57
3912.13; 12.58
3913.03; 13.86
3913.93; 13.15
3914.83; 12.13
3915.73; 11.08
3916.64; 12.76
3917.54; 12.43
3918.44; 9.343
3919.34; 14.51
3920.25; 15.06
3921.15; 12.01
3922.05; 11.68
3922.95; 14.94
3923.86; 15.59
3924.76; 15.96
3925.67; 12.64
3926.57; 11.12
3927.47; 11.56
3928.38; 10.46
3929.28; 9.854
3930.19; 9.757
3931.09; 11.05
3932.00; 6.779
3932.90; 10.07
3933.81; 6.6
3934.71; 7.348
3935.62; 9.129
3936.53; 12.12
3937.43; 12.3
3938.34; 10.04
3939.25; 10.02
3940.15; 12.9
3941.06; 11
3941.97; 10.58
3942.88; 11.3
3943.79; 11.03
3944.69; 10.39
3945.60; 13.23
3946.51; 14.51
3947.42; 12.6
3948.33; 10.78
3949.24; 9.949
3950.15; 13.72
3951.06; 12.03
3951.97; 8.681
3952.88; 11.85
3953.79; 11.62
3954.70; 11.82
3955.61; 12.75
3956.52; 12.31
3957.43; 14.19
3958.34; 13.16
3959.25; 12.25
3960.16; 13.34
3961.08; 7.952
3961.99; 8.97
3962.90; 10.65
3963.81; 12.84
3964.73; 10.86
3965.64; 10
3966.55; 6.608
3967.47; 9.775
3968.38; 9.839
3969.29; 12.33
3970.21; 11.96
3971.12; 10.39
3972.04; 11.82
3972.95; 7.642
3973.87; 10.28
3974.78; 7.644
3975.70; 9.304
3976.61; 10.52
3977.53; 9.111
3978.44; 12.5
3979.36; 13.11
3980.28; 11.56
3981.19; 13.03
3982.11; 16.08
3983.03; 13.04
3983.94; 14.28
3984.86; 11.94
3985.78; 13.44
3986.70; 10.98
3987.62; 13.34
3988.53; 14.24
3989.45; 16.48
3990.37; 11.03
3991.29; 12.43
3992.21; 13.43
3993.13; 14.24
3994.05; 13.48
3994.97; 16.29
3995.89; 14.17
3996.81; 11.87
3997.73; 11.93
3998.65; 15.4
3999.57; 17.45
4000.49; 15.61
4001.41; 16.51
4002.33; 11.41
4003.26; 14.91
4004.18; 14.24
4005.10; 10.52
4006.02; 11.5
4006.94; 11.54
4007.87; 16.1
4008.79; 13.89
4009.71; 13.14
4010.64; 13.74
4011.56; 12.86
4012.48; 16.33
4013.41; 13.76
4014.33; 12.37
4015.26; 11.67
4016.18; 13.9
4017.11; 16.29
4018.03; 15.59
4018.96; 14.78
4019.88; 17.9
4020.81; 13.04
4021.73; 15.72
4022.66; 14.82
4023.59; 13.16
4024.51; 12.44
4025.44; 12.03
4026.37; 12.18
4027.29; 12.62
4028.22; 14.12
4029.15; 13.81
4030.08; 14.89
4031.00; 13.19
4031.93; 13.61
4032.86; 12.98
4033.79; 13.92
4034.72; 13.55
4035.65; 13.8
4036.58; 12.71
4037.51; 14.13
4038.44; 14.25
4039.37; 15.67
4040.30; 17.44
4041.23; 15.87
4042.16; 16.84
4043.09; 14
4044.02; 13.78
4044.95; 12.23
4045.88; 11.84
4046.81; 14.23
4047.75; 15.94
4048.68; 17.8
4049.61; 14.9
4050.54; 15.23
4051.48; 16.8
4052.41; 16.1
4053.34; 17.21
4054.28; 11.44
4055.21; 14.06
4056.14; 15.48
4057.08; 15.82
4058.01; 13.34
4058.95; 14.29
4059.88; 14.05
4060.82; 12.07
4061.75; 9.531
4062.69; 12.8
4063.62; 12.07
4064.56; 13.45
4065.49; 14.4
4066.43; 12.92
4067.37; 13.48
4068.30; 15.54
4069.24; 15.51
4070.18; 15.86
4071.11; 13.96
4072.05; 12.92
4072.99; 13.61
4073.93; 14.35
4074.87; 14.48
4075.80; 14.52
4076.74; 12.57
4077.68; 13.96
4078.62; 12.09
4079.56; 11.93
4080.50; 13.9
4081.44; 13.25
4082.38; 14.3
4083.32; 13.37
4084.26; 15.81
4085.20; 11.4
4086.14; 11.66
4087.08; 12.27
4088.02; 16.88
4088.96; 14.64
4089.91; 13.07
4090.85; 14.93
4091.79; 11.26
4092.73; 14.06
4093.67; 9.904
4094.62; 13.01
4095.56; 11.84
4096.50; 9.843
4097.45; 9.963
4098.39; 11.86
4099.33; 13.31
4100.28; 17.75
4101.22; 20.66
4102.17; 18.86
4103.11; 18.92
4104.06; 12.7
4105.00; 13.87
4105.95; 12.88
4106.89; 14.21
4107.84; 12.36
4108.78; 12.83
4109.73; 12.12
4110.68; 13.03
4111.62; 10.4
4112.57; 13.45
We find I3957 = 1.3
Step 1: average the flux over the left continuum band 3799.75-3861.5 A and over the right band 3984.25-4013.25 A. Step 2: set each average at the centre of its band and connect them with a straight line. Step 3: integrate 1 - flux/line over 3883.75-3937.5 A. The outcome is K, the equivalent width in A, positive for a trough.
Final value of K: 1.1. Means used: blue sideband 10.9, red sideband 13.7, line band 12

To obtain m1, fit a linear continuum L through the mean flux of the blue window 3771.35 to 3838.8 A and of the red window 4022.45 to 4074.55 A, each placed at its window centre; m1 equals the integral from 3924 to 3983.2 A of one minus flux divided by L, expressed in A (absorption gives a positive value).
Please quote 8.1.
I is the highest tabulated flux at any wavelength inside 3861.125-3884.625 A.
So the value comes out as 16.26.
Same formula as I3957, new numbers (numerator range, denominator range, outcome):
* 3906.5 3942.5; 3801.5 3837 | 1.16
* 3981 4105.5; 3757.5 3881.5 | 1.39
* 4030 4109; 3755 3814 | 1.45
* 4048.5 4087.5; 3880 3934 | 1.24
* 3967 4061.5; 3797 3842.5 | 1.42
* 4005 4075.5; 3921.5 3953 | 1.32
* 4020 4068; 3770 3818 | 1.40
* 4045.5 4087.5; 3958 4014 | 1.16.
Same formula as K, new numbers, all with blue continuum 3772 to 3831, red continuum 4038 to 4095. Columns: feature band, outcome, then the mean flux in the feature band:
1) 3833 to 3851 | 2.24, 10.1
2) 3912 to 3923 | -0.25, 12.7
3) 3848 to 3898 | -0.65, 12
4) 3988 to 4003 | -1.02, 14.1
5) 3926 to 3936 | 2.44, 9.48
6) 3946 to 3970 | 2.71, 11.4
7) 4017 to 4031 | -0.62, 14.1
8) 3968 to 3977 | 1.95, 10.2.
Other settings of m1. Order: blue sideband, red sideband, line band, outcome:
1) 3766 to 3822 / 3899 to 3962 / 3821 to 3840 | 2.6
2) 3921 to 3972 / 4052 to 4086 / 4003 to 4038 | -2.7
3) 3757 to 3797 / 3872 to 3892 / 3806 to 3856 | 4.1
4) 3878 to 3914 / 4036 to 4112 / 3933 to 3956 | 2.9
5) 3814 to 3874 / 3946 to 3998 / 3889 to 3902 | -0.5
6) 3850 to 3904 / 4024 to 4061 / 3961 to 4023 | 3.8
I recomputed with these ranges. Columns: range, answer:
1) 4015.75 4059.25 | 17.9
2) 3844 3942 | 16.72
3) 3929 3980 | 14.51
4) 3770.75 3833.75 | 17.53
